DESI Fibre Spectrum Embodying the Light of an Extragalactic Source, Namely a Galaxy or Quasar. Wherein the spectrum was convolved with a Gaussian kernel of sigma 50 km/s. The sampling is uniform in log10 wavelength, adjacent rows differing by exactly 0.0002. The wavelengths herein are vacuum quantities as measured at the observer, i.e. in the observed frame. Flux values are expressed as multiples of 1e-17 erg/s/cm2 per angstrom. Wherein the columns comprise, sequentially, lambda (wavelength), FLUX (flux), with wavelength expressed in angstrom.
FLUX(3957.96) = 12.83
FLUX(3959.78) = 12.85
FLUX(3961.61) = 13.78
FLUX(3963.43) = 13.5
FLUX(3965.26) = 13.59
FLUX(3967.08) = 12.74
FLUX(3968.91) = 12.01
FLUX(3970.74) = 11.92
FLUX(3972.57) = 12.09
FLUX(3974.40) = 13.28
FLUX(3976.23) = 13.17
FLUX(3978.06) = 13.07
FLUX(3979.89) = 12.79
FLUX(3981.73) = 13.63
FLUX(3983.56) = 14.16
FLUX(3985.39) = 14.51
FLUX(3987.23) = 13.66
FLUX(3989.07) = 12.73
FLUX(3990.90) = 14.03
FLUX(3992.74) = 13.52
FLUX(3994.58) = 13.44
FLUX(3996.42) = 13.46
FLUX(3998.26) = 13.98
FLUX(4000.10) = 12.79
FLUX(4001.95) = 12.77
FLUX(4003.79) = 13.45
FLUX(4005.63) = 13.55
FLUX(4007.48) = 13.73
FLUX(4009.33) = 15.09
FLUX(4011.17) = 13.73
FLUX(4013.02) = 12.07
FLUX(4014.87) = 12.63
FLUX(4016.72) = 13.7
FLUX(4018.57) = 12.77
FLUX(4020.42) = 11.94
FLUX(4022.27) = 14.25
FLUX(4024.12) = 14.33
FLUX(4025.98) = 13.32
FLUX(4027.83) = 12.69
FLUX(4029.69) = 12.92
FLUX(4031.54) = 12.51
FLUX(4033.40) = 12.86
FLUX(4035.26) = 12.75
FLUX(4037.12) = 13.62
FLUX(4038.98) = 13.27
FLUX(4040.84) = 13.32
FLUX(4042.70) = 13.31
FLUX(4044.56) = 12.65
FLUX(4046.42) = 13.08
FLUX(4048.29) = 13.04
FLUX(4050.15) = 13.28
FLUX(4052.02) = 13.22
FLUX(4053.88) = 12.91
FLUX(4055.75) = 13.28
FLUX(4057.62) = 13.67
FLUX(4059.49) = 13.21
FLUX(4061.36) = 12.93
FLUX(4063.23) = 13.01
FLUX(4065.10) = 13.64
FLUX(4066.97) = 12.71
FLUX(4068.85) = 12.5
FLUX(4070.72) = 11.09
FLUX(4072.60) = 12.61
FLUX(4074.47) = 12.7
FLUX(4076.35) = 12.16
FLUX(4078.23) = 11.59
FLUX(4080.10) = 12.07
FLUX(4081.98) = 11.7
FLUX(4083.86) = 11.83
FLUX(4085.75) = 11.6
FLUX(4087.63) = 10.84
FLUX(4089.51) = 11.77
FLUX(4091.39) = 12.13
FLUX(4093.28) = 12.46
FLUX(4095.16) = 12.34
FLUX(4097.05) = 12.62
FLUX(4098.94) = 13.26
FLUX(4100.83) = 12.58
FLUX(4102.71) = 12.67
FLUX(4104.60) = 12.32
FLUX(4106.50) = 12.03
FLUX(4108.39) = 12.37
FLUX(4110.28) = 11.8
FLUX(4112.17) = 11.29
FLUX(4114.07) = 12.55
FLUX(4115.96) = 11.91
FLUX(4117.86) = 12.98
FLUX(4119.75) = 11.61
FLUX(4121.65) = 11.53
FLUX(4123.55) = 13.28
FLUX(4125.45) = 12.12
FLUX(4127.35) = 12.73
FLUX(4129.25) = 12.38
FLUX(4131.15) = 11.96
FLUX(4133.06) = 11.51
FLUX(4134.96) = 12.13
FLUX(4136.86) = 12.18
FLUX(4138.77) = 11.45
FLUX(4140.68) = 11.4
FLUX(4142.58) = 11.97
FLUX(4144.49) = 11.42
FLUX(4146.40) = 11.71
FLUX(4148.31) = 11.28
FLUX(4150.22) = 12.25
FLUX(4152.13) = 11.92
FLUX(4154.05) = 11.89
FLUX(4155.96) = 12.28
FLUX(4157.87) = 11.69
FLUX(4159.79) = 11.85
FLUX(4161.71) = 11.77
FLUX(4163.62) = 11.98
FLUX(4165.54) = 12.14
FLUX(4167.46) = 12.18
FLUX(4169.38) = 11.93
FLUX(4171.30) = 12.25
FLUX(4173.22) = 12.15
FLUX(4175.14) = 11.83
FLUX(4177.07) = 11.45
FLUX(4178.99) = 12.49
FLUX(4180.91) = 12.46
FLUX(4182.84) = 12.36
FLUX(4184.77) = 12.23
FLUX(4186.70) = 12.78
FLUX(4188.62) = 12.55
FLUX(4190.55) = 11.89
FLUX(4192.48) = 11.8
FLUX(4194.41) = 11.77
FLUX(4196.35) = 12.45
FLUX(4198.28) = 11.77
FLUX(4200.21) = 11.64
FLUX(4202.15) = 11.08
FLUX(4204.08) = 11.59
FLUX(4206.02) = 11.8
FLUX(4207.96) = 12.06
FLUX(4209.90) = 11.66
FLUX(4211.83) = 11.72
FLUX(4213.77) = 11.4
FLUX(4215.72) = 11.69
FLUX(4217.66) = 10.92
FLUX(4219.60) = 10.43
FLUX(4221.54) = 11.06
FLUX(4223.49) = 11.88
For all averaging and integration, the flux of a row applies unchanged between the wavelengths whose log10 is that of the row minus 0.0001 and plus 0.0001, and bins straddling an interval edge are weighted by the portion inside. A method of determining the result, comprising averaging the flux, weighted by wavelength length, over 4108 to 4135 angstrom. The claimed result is 12.1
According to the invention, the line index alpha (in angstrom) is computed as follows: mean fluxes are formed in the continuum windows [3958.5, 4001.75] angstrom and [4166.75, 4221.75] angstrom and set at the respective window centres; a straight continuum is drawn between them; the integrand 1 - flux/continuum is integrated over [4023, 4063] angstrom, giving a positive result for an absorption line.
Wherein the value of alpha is -1.0 angstrom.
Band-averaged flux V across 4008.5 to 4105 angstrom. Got 12.8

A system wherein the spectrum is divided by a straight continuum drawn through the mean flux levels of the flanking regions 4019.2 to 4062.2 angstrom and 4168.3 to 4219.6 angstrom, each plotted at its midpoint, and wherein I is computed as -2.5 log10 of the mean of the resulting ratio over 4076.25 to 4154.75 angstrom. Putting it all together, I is 0.04 mag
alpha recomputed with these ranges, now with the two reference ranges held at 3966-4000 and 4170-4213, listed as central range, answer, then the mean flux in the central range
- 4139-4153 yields 0.6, 11.7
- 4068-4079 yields 0.5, 12.1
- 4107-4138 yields 0.6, 12.1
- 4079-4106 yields 0.9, 12.2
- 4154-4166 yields 0.2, 11.9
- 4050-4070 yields -0.5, 13.1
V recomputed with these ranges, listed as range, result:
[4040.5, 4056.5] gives 13.1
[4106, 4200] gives 12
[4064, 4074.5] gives 12.5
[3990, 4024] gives 13.4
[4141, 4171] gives 11.9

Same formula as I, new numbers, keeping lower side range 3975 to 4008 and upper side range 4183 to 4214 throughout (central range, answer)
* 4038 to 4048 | 0.00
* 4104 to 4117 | 0.05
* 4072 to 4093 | 0.08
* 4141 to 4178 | 0.03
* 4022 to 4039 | 0.00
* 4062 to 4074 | 0.02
